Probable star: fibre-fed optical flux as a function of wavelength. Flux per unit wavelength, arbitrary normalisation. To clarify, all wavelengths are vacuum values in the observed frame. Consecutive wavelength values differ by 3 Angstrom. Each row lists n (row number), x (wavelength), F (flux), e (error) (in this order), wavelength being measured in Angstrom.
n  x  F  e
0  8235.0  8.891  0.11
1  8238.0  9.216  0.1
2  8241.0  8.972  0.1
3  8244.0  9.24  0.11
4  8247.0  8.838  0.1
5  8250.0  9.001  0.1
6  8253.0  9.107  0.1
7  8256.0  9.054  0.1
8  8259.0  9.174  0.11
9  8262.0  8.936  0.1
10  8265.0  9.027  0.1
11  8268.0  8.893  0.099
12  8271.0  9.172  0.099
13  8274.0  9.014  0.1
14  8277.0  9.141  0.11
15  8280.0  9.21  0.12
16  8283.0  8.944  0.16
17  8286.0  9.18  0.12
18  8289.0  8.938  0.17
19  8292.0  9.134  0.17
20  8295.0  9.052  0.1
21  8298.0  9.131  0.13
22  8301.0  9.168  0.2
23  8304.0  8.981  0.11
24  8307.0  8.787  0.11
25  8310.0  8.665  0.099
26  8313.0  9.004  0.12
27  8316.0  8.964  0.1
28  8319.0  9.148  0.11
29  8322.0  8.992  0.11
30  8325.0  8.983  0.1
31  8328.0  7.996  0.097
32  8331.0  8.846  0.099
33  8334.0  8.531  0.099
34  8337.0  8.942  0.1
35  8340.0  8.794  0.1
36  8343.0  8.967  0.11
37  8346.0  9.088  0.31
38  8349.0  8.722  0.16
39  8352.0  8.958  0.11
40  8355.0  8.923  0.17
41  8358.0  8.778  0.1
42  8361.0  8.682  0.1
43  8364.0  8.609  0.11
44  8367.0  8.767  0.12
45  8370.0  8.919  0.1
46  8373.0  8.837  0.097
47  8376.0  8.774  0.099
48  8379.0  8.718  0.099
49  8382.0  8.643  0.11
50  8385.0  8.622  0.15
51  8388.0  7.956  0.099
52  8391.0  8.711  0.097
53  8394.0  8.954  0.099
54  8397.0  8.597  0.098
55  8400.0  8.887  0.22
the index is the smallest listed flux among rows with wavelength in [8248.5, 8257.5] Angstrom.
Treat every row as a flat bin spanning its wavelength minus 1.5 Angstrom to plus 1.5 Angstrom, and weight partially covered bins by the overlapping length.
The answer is 9.001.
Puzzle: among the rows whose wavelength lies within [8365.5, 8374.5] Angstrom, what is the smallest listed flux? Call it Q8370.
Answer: 8.767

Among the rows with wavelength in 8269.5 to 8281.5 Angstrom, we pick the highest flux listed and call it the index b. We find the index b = 9.21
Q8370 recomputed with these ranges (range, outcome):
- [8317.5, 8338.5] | 7.996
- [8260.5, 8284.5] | 8.893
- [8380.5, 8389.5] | 7.956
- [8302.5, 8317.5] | 8.665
